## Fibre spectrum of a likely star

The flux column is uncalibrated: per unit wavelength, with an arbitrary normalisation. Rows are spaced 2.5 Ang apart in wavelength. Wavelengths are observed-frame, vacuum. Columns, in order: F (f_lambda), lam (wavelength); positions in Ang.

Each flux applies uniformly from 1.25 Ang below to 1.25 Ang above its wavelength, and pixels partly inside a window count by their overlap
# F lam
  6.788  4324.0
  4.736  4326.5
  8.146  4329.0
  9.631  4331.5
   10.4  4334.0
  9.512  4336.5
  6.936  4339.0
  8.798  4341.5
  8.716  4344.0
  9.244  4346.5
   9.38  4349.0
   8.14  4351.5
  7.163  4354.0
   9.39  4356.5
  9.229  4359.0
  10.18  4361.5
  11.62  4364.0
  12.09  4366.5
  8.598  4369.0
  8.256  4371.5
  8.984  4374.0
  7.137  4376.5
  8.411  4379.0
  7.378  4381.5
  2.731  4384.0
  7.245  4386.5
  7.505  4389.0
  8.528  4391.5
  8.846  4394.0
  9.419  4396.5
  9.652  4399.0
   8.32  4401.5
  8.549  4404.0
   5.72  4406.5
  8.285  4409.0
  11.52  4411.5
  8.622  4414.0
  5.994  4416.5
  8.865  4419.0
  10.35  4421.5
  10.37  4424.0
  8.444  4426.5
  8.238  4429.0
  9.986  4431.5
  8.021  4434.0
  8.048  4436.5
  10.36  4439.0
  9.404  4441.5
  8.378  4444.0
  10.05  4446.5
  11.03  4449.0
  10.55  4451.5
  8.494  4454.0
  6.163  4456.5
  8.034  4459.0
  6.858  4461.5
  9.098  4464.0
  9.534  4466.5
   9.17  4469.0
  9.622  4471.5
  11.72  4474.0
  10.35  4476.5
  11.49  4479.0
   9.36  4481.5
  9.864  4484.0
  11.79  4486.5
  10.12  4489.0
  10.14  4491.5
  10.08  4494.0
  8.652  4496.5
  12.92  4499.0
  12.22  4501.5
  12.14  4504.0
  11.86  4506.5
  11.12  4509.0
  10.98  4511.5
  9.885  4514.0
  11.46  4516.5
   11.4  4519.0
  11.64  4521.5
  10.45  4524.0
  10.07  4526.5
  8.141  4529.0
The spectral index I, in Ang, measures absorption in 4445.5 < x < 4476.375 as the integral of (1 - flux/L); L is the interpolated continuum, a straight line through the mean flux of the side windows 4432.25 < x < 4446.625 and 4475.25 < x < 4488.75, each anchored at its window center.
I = 1.71 Ang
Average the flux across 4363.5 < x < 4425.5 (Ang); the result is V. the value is 8.48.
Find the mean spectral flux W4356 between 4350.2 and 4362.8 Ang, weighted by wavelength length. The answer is 8.83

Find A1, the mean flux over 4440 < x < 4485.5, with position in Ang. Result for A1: 9.42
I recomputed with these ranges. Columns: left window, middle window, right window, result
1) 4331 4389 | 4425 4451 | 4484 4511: 2.0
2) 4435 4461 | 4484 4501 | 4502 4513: 0.4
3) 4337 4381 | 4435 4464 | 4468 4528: 3.6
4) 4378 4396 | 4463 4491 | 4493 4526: -0.2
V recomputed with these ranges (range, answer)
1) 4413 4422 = 8.3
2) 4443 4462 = 8.77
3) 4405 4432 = 8.73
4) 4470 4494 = 10.5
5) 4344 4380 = 9.12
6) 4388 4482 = 9.03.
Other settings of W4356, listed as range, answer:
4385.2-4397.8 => 8.29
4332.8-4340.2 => 8.95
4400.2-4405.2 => 8.45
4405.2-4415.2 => 8.54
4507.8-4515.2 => 10.7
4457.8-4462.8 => 7.46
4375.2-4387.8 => 6.59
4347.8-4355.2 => 8.23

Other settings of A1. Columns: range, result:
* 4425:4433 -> 8.91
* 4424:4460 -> 9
